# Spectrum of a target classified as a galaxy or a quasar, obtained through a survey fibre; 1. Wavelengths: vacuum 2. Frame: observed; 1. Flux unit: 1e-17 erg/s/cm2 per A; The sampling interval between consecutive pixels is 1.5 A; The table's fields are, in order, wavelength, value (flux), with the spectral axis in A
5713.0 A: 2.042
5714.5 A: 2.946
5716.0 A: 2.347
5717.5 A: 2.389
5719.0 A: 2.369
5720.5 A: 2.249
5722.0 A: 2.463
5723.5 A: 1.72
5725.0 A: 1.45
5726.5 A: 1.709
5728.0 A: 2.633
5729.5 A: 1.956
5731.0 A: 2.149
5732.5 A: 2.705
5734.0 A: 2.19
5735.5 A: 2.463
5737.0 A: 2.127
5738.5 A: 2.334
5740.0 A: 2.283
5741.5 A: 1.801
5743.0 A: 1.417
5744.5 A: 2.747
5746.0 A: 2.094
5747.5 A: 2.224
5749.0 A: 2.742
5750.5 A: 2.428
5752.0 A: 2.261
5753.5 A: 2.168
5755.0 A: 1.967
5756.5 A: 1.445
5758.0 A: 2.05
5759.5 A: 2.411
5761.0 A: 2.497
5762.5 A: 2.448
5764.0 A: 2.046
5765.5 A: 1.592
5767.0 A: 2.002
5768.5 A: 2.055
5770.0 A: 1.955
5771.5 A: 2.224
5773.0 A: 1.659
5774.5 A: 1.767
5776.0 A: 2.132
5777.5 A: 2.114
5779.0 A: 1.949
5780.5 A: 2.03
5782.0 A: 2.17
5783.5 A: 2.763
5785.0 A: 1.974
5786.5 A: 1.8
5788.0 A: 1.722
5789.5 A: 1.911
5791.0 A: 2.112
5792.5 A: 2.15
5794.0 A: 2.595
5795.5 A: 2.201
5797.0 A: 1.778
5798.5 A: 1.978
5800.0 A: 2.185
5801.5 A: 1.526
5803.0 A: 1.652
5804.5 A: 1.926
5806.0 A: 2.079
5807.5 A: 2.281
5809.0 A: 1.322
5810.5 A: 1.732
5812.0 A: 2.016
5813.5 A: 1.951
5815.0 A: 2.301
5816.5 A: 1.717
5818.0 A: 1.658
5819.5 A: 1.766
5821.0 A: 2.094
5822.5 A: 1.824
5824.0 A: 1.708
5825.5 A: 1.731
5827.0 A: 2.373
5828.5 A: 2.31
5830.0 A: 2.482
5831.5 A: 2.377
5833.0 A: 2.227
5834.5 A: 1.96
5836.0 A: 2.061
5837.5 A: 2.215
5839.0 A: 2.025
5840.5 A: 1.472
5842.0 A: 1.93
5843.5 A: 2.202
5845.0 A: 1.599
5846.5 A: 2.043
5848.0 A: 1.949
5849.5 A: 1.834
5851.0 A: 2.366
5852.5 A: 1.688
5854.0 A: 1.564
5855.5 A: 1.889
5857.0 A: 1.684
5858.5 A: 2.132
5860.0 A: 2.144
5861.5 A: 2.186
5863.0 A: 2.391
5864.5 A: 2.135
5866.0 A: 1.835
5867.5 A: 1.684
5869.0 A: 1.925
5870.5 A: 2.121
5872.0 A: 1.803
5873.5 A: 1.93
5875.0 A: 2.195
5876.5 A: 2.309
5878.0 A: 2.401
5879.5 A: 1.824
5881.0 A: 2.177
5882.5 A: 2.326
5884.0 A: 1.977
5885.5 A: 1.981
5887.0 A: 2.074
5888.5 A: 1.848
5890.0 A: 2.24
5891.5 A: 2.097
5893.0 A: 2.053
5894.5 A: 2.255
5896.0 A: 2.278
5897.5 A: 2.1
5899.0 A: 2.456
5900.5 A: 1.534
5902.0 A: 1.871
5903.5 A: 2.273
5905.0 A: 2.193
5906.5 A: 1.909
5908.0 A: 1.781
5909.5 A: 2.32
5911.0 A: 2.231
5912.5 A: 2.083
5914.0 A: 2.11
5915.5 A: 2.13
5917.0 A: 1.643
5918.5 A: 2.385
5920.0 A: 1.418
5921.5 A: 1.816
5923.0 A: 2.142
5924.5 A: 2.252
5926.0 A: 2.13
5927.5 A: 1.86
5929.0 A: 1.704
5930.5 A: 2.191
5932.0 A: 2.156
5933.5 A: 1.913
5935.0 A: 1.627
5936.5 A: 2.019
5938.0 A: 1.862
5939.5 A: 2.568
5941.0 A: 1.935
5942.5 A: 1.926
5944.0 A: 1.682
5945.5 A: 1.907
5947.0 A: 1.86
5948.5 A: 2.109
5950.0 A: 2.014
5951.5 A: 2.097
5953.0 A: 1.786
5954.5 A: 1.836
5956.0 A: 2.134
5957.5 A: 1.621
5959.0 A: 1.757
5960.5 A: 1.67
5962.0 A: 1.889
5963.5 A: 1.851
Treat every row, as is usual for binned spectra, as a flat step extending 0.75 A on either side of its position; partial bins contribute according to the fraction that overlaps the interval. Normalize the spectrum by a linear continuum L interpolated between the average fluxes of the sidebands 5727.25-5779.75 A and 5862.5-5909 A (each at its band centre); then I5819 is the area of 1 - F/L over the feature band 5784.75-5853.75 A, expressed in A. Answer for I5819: 4.4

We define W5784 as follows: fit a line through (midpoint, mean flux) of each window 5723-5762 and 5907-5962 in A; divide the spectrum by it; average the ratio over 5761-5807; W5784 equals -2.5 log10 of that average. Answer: 0.047 mag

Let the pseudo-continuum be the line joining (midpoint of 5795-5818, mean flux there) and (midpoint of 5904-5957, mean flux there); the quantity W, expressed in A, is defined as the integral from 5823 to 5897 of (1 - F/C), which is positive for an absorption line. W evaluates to -3.9 A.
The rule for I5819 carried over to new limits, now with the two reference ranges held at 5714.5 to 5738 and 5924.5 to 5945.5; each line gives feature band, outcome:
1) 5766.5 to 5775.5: 0.9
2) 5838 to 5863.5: 1.6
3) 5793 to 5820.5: 2.5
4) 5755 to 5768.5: 0.8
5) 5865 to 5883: 0.0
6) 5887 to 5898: -0.5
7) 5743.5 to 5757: -0.2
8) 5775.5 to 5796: 0.3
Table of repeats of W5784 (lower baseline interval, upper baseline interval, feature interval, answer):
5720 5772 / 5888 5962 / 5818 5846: 0.03 mag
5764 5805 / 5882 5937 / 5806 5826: 0.08 mag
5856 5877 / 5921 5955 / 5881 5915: -0.05 mag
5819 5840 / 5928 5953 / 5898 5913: -0.03 mag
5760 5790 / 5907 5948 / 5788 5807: 0.02 mag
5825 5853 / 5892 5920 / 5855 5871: 0.02 mag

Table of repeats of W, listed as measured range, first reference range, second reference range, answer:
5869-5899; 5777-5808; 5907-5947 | -1.6 A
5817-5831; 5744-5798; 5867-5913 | 0.7 A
